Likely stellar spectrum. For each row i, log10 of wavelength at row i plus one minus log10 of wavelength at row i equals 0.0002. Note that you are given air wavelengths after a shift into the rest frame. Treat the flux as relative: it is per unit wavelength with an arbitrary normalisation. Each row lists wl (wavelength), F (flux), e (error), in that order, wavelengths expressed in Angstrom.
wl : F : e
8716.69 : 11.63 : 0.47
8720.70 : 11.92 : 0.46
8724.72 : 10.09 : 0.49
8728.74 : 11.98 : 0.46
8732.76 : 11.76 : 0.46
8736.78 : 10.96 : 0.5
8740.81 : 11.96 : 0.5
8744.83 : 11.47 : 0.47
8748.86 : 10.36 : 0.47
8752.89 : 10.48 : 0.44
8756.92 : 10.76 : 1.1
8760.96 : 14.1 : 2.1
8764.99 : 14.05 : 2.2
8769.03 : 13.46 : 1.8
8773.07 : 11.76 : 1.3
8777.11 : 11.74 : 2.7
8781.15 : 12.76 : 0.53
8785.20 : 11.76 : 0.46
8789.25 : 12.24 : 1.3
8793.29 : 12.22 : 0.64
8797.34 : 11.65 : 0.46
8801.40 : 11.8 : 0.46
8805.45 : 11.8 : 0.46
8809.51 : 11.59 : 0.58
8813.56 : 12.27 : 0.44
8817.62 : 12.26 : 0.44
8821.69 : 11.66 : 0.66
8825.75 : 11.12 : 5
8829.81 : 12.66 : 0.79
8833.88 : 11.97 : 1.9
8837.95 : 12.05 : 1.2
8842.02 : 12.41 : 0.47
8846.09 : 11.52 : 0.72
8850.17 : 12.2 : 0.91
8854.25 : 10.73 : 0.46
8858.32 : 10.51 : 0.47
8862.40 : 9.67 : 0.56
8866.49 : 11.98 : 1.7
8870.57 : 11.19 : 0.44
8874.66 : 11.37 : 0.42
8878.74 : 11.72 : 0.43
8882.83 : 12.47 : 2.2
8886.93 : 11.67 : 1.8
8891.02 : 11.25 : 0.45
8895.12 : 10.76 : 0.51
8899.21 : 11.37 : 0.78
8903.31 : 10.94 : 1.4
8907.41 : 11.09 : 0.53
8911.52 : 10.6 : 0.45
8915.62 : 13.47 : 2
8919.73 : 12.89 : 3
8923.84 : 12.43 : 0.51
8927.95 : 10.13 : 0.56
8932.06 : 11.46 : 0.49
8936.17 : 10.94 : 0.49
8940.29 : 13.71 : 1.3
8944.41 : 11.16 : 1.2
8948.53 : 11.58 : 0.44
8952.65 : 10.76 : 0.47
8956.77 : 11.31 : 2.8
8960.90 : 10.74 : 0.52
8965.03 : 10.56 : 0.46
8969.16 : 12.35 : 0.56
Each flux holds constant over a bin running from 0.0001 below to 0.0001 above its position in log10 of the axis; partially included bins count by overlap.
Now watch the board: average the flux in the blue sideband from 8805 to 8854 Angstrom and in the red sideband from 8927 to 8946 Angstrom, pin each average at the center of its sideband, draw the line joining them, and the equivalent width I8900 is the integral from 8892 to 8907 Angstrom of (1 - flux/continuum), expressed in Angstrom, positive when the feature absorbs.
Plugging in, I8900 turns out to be 0.8 Angstrom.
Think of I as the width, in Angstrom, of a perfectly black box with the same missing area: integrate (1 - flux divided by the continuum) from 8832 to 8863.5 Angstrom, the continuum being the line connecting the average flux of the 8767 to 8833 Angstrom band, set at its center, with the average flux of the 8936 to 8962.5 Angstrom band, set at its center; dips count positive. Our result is 1.18 Angstrom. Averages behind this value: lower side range 12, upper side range 11.5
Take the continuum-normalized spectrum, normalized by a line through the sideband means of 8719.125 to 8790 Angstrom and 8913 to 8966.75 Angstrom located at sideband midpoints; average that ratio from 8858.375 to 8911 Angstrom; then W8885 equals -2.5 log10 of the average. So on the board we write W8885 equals 0.04 mag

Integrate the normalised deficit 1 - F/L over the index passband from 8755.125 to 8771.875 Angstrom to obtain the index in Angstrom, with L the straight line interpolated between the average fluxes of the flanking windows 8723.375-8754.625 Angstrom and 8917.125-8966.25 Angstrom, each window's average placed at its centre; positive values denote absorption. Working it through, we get -2.77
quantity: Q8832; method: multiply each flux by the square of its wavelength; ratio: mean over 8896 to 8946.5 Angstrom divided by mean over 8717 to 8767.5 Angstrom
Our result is 1.04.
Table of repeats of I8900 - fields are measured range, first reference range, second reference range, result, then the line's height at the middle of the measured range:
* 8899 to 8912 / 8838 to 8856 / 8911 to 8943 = 1.0 Angstrom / 11.9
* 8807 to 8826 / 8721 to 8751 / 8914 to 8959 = -0.6 Angstrom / 11.5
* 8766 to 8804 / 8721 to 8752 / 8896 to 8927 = -2.8 Angstrom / 11.4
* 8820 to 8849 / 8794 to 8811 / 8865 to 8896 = -0.6 Angstrom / 11.7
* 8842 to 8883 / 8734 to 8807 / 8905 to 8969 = 1.4 Angstrom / 11.7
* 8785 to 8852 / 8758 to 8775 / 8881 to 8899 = 2.8 Angstrom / 12.5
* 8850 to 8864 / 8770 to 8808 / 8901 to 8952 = 1.4 Angstrom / 11.8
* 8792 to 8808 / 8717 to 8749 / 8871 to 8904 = -0.6 Angstrom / 11.4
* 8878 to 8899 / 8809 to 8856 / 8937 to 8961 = 0.3 Angstrom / 11.7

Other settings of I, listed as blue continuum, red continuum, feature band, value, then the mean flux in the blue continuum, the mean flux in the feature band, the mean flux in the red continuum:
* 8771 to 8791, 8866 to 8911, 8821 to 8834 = -0.1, 12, 11.9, 11.4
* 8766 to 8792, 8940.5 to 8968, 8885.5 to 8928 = -0.1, 12.4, 11.6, 11.2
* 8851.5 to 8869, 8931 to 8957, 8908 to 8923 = -1.2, 10.8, 12.2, 11.6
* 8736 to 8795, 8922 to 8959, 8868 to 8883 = 0.1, 12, 11.6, 11.5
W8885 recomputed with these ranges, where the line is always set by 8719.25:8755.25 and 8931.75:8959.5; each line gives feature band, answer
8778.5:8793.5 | -0.087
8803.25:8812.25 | -0.041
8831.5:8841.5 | -0.067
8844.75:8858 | 0.004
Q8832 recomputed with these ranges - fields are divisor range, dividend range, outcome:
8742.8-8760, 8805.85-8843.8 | 1.11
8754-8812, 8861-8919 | 0.96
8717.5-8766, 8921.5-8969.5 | 1.03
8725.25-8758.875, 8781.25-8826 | 1.08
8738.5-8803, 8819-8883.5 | 0.98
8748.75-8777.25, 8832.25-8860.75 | 0.97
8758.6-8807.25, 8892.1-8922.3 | 0.96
